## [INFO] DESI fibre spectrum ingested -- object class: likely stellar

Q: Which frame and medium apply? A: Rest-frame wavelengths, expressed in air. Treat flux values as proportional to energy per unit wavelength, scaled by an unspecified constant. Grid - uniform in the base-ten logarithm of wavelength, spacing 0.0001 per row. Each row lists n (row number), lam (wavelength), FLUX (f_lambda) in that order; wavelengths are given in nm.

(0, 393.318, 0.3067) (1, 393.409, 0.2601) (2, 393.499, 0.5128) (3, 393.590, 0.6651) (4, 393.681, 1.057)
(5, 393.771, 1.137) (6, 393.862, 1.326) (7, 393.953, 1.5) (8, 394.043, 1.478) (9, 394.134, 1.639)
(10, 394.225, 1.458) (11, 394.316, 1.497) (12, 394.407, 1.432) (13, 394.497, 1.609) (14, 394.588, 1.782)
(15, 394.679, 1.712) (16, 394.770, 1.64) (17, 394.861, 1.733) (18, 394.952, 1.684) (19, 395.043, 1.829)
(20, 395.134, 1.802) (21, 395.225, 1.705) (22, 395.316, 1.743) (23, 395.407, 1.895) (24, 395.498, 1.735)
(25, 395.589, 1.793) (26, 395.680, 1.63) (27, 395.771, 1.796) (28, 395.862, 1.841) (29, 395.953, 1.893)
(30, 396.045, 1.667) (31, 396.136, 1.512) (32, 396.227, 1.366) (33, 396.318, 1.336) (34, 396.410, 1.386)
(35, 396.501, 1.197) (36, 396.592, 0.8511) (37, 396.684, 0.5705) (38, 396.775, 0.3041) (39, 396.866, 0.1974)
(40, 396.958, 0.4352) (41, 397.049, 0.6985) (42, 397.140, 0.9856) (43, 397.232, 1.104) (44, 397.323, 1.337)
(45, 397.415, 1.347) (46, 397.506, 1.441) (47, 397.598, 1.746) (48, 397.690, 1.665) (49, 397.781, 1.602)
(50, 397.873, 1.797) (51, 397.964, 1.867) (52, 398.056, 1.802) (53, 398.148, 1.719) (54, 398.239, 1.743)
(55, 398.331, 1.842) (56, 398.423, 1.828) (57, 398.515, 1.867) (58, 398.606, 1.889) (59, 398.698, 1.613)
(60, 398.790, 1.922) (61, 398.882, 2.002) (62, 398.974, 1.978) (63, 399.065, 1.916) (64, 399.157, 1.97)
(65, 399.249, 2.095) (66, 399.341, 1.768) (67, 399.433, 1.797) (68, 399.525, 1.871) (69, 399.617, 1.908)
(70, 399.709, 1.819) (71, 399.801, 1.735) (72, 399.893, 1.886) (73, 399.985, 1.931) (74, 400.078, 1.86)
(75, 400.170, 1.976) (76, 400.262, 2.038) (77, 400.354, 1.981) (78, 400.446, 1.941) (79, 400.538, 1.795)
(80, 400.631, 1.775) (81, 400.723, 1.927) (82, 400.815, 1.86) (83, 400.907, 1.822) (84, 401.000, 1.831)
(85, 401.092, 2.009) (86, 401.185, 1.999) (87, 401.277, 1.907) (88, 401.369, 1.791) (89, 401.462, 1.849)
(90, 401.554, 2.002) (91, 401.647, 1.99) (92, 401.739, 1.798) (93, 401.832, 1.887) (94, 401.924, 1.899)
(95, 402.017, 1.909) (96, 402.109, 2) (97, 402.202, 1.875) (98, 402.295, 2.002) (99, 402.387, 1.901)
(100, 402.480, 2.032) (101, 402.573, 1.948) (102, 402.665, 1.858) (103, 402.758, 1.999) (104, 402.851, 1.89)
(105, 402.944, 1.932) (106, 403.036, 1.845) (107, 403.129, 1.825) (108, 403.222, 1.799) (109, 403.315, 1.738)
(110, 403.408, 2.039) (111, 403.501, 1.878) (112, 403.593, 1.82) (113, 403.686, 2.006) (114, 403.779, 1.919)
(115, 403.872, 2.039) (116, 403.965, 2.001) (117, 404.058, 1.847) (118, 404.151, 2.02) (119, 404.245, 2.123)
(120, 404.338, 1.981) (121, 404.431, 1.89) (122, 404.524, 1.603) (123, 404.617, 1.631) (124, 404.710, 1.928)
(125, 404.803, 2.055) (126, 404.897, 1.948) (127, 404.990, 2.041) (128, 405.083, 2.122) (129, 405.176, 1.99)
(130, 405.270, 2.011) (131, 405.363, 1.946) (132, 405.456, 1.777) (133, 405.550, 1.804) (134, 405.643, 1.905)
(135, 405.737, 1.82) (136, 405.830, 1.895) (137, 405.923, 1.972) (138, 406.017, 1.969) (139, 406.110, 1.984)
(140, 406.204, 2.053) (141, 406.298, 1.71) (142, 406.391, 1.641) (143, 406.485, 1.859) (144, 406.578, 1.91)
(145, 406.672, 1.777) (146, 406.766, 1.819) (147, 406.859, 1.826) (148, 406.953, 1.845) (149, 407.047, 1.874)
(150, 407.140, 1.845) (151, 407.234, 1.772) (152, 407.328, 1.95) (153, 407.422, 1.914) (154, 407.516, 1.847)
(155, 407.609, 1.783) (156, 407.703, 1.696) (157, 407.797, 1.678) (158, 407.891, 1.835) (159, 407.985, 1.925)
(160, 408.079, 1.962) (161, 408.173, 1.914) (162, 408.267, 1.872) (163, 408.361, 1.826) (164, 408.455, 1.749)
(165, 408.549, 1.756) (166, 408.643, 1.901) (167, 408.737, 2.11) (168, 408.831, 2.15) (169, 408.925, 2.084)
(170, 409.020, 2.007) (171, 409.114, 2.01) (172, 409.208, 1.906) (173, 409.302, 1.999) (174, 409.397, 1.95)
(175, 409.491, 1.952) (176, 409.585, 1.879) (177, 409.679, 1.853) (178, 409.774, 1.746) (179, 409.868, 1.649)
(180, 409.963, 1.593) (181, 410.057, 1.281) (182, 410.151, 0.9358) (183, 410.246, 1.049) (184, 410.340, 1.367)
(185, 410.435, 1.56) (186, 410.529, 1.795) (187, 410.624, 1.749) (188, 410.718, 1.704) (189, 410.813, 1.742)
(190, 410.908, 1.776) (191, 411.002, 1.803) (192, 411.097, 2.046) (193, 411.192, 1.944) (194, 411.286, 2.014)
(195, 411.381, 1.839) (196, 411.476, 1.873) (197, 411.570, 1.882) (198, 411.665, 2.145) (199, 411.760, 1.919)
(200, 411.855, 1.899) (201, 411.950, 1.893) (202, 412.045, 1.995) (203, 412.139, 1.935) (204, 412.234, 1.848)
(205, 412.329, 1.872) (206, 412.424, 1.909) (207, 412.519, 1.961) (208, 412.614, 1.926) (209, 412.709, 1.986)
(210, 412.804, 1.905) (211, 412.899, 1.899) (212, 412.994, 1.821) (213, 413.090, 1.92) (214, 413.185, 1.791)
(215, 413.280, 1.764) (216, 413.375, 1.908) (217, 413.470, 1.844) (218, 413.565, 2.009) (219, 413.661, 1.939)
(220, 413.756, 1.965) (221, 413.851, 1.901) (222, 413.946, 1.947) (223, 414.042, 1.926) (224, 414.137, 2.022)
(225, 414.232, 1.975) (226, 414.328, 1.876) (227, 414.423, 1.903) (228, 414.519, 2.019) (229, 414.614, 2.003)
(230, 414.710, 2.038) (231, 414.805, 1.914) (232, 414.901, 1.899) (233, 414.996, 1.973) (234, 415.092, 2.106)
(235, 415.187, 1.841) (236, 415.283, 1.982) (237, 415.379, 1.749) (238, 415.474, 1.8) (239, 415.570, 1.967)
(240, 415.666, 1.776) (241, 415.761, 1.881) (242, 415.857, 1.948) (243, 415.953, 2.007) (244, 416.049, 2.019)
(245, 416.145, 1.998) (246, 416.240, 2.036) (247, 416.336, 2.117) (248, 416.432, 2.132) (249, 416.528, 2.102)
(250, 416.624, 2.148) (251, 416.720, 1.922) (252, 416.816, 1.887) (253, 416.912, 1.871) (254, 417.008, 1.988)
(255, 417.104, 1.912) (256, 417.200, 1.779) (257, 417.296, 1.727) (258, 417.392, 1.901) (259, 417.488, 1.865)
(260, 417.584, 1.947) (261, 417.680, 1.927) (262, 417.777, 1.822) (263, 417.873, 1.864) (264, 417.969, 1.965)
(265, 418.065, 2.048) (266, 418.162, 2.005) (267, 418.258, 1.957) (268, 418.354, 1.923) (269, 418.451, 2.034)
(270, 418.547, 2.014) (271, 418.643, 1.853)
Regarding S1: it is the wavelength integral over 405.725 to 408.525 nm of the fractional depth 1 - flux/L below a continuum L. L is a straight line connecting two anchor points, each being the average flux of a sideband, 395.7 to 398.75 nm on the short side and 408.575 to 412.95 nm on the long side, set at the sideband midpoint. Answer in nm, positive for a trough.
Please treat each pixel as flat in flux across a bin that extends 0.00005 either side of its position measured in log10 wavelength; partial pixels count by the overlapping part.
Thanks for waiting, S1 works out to -0.22 nm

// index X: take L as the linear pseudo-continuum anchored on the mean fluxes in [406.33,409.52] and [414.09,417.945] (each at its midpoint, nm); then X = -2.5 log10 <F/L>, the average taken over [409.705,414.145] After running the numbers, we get 0.06 mag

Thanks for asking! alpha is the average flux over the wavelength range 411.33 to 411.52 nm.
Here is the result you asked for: 1.85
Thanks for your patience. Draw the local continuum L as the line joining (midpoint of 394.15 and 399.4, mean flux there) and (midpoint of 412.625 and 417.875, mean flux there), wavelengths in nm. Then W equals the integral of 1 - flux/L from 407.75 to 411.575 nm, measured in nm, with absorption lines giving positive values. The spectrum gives 0.043 nm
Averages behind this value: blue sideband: 1.56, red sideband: 1.93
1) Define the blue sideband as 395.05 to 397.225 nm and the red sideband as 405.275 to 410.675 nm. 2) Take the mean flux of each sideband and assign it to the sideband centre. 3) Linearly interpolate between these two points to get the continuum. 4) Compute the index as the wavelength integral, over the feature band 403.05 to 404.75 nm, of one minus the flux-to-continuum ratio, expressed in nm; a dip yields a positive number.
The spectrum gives -0.26 nm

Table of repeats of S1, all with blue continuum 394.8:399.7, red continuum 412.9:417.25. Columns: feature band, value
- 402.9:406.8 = -0.40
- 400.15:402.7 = -0.40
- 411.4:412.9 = -0.04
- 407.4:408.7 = -0.03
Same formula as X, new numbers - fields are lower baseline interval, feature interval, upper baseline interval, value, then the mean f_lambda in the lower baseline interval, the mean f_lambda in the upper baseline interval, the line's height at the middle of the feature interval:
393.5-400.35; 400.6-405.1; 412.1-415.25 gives -0.13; 1.57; 1.93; 1.69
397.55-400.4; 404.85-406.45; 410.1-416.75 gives -0.03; 1.85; 1.89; 1.87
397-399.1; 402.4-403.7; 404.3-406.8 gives -0.05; 1.64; 1.89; 1.81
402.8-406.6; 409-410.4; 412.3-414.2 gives 0.15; 1.91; 1.91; 1.91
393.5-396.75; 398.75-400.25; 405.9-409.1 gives -0.17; 1.49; 1.88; 1.63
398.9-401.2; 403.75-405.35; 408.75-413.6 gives -0.04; 1.9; 1.83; 1.87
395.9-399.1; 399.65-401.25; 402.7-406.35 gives -0.16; 1.44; 1.92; 1.64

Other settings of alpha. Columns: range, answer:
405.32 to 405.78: 1.85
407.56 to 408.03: 1.78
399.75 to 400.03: 1.85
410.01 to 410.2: 1.11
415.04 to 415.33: 1.97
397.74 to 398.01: 1.76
